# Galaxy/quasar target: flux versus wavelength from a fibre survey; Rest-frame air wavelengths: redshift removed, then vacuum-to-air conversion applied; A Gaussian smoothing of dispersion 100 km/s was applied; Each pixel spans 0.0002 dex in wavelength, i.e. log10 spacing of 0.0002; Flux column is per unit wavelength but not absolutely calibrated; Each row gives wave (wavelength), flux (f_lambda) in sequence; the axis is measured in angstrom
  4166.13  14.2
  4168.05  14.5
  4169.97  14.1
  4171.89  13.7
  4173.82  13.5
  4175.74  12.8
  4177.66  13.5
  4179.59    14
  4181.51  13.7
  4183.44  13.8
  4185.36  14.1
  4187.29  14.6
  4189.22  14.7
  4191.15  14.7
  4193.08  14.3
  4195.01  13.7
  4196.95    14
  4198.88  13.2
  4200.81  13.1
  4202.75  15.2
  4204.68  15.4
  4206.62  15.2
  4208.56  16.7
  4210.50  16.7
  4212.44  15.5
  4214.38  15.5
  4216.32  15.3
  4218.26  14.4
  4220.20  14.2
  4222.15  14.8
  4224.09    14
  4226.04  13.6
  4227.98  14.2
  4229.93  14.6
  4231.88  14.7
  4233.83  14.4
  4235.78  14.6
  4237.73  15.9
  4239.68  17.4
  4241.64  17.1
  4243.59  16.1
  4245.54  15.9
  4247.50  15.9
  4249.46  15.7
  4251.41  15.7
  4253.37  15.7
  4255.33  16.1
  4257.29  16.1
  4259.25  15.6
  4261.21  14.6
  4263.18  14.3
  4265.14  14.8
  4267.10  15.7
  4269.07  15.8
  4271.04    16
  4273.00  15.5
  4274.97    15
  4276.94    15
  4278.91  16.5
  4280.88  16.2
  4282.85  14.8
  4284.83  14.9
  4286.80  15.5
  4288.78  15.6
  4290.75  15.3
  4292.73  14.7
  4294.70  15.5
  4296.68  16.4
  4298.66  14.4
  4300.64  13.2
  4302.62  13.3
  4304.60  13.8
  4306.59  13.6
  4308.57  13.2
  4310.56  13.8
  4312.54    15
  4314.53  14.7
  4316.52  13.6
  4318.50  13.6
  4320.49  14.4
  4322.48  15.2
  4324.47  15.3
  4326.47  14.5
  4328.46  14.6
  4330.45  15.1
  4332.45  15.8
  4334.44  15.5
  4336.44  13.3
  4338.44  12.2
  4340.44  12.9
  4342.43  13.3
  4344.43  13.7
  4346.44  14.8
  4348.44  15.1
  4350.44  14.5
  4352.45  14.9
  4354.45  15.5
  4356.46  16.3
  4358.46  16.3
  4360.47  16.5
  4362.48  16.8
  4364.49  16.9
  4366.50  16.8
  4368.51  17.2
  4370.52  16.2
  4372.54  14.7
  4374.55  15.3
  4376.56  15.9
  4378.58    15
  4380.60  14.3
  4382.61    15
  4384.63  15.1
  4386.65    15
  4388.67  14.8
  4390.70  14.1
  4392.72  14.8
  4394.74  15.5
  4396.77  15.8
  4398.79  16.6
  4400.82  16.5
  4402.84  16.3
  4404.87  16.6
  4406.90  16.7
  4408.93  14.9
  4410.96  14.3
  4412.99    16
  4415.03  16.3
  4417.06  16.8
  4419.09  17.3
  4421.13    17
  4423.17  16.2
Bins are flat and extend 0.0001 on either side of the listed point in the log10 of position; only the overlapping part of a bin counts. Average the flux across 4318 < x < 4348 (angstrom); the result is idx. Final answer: 14.3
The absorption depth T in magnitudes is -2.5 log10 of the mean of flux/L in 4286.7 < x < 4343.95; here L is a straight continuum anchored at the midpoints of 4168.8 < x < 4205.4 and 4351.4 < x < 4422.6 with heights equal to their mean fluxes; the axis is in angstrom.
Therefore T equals 0.06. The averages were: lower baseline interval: 14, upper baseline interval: 15.8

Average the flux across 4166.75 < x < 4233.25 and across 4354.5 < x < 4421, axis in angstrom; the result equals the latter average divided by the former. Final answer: 1.1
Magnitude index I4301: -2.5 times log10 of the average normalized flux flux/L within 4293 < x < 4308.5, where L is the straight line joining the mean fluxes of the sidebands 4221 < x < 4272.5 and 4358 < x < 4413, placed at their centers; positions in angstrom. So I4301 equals 0.089 mag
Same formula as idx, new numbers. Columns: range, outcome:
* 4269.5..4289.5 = 15.5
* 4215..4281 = 15.3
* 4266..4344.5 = 14.7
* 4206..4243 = 15.2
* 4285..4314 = 14.5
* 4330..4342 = 14.1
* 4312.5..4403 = 15.1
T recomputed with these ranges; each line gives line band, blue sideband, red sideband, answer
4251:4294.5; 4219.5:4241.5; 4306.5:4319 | -0.07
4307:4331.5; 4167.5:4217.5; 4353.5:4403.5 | 0.07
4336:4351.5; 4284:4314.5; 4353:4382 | 0.13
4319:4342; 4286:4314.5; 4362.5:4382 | 0.05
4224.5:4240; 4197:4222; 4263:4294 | 0.02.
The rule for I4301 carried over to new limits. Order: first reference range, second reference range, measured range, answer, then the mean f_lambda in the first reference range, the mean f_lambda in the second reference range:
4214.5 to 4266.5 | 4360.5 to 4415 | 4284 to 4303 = 0.03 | 15.2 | 15.7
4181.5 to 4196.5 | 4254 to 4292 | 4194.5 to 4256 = -0.03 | 14.2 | 15.4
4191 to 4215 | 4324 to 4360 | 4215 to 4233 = 0.03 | 14.9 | 14.7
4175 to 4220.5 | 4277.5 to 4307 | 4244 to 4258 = -0.08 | 14.5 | 14.9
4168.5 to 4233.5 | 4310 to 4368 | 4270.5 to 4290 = -0.06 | 14.4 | 14.9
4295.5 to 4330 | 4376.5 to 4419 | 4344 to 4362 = -0.03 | 14.3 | 15.6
